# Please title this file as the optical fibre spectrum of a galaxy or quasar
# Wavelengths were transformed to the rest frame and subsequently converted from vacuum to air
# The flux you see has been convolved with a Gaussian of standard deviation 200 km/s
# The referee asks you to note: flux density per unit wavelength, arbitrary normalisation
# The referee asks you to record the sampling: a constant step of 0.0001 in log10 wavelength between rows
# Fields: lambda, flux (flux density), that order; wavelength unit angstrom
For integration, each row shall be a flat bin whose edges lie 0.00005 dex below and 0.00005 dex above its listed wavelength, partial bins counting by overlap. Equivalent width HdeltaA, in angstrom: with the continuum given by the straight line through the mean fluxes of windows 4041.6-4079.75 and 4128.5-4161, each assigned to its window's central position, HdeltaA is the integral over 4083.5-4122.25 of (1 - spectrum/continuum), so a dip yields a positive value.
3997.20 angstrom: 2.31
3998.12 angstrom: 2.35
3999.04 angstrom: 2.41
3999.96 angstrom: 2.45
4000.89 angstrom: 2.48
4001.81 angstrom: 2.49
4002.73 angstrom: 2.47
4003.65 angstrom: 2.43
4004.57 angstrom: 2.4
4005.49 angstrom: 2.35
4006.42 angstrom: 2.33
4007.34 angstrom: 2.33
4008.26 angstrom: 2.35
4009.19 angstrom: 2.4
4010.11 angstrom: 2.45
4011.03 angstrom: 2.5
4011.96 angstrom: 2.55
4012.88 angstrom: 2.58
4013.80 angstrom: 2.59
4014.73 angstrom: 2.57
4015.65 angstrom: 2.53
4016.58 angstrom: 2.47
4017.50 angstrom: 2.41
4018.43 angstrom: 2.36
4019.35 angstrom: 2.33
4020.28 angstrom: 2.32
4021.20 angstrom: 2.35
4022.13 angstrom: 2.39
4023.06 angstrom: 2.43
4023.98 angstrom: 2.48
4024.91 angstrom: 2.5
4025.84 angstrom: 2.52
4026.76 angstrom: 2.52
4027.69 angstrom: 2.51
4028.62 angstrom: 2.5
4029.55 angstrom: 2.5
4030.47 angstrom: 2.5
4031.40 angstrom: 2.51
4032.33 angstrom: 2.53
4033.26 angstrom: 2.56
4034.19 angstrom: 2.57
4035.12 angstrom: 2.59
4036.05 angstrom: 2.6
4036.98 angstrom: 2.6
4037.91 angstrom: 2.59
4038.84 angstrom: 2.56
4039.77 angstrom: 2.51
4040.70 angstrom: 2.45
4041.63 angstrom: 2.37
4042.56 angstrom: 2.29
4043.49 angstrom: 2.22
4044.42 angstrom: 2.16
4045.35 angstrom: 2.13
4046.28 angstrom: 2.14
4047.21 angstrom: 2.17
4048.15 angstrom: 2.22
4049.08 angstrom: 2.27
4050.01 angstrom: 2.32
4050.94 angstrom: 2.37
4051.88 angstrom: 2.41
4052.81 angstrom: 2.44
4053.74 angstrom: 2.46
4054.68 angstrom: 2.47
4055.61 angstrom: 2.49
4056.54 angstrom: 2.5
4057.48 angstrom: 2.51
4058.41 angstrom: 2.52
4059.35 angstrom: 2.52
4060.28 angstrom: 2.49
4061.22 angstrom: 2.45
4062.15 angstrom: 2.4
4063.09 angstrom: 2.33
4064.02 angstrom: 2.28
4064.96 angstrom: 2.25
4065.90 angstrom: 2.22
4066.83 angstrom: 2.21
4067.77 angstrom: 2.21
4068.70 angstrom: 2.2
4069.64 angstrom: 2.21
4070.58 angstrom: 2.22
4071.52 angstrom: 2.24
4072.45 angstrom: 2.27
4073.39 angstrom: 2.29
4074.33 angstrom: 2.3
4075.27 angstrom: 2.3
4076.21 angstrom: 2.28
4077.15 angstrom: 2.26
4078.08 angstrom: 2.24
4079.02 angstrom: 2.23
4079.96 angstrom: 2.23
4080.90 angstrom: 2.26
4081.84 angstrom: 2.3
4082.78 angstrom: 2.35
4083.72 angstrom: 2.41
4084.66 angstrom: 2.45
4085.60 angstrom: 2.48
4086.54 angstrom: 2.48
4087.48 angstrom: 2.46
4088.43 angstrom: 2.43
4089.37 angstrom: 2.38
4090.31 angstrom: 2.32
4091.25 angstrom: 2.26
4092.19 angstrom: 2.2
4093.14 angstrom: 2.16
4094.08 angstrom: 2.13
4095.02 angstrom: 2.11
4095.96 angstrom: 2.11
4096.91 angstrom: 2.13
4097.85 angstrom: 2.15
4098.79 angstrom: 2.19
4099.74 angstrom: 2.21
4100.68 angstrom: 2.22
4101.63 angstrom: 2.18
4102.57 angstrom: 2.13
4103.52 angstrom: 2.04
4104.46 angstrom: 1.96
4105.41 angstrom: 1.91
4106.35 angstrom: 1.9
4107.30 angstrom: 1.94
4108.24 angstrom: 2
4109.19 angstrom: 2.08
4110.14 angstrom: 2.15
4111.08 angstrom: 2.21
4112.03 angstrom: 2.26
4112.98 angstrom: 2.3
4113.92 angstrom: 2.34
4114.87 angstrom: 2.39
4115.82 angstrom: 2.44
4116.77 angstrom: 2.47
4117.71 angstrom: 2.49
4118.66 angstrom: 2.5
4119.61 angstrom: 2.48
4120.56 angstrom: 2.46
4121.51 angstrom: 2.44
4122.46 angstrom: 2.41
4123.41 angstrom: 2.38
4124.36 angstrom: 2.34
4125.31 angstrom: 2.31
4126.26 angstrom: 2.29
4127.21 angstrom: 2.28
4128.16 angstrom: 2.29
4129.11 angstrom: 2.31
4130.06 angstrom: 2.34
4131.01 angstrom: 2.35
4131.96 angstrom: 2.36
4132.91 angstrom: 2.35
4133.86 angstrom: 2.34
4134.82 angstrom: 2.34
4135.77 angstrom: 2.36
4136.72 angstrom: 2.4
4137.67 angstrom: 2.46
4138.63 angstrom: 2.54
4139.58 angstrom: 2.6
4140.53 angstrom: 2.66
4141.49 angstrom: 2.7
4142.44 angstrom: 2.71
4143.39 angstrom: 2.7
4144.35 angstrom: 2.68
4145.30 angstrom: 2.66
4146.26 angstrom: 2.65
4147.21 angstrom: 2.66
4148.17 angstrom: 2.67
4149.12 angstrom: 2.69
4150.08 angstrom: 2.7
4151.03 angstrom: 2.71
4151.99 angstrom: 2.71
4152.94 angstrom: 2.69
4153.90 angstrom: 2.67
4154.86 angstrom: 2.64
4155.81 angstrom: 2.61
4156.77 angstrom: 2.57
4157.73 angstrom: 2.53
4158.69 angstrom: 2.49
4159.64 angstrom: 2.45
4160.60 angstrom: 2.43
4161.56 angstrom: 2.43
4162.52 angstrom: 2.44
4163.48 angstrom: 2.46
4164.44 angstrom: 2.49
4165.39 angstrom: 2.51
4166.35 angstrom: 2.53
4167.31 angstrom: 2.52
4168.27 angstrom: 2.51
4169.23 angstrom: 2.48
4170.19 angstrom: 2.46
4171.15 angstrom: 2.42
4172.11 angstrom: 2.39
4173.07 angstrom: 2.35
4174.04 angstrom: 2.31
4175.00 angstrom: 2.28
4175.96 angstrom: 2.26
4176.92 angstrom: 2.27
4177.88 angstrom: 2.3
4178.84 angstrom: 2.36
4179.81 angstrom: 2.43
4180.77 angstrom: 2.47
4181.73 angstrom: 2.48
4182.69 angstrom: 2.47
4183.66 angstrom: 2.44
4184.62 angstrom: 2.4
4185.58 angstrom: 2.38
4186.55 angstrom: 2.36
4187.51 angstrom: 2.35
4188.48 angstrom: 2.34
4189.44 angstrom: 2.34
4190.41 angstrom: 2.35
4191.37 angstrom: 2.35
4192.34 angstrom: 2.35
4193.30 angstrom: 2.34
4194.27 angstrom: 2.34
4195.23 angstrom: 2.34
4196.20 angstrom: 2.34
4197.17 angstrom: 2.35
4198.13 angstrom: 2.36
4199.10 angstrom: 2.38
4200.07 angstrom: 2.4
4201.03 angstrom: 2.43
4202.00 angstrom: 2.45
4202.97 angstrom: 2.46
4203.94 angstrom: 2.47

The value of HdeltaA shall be 2.9 angstrom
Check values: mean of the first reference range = 2.31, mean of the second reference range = 2.55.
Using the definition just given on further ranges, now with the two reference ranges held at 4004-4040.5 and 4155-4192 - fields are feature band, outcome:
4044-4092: 2.6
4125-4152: -0.8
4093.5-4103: 1.1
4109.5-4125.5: 0.5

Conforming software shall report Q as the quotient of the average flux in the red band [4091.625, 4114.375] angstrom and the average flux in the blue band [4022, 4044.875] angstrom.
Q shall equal 0.9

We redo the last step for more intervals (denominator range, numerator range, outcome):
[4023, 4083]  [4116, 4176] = 1.05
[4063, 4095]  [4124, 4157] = 1.10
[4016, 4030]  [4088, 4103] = 0.90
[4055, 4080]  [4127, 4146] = 1.07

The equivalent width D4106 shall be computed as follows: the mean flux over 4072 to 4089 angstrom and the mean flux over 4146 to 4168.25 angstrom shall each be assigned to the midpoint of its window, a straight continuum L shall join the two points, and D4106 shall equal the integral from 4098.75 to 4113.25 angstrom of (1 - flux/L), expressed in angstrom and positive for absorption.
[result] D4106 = 1.89 angstrom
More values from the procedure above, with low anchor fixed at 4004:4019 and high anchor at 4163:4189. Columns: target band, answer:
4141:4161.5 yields -1.8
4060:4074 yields 0.9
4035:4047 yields 0.2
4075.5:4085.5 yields 0.5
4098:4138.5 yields 2.4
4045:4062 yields 0.4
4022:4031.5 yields -0.2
